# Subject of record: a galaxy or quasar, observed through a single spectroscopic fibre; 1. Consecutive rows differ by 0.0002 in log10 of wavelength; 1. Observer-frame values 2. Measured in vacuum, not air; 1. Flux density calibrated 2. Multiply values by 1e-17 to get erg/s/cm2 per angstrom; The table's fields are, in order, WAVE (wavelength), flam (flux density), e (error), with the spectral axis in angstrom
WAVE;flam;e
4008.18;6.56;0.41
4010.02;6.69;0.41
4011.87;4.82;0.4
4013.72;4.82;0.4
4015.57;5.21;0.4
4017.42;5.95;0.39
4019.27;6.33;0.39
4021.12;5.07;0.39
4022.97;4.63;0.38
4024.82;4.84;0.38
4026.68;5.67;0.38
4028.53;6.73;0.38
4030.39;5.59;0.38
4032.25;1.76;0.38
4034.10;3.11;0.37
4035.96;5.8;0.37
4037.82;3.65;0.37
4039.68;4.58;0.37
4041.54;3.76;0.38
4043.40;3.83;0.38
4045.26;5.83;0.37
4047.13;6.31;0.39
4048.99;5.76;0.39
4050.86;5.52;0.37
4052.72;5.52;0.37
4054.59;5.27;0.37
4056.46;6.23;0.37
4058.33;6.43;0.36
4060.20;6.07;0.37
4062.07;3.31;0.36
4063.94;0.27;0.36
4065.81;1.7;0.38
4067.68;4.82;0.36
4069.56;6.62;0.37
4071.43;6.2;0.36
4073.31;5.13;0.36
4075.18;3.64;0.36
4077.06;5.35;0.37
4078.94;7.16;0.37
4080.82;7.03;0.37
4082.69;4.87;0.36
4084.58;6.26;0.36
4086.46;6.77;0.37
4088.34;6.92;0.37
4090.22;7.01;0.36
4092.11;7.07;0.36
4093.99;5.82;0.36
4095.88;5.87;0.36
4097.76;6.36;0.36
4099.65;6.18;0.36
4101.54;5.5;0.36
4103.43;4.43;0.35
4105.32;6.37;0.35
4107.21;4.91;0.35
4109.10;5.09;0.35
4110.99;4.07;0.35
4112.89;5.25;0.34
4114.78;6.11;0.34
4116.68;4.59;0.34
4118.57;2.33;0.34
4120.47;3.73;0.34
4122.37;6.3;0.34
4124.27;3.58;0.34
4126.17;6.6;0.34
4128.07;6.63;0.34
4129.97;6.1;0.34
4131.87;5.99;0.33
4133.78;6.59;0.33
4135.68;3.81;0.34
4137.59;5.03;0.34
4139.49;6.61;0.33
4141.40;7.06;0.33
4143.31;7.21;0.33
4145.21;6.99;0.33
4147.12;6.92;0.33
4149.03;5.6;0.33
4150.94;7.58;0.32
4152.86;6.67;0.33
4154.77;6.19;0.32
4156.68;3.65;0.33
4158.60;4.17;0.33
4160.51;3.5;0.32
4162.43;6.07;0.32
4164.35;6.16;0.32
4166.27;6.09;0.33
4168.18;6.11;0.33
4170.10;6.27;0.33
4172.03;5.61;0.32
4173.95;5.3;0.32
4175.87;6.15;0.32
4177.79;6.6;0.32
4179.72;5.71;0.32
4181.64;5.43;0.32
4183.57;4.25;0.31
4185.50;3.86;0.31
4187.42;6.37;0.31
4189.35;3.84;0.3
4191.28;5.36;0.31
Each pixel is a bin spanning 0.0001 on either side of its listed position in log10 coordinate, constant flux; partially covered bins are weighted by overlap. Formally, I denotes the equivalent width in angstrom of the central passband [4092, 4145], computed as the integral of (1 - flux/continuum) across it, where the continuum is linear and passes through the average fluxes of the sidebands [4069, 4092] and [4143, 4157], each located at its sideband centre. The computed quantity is 6.3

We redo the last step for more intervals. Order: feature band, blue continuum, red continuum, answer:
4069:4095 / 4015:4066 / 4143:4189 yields -5.0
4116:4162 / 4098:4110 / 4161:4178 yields 1.2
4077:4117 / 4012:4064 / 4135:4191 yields -4.3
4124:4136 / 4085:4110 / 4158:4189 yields -0.1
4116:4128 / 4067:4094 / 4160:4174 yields 2.5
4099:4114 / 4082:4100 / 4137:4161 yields 2.5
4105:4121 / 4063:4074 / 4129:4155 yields 2.2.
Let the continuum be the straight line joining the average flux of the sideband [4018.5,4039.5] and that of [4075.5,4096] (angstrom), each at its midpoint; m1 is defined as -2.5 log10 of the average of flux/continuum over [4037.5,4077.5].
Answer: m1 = 0.15 mag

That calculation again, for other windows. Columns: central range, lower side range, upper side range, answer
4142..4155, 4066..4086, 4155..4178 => -0.23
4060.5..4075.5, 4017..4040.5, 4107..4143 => 0.24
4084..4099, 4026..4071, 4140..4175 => -0.24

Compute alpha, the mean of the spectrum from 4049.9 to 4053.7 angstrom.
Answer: 5.52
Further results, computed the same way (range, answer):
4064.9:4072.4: 4.85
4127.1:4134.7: 6.33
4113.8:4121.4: 4.2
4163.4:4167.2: 6.12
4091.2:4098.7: 6.28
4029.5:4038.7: 3.98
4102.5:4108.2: 5.24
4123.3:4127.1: 5.09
